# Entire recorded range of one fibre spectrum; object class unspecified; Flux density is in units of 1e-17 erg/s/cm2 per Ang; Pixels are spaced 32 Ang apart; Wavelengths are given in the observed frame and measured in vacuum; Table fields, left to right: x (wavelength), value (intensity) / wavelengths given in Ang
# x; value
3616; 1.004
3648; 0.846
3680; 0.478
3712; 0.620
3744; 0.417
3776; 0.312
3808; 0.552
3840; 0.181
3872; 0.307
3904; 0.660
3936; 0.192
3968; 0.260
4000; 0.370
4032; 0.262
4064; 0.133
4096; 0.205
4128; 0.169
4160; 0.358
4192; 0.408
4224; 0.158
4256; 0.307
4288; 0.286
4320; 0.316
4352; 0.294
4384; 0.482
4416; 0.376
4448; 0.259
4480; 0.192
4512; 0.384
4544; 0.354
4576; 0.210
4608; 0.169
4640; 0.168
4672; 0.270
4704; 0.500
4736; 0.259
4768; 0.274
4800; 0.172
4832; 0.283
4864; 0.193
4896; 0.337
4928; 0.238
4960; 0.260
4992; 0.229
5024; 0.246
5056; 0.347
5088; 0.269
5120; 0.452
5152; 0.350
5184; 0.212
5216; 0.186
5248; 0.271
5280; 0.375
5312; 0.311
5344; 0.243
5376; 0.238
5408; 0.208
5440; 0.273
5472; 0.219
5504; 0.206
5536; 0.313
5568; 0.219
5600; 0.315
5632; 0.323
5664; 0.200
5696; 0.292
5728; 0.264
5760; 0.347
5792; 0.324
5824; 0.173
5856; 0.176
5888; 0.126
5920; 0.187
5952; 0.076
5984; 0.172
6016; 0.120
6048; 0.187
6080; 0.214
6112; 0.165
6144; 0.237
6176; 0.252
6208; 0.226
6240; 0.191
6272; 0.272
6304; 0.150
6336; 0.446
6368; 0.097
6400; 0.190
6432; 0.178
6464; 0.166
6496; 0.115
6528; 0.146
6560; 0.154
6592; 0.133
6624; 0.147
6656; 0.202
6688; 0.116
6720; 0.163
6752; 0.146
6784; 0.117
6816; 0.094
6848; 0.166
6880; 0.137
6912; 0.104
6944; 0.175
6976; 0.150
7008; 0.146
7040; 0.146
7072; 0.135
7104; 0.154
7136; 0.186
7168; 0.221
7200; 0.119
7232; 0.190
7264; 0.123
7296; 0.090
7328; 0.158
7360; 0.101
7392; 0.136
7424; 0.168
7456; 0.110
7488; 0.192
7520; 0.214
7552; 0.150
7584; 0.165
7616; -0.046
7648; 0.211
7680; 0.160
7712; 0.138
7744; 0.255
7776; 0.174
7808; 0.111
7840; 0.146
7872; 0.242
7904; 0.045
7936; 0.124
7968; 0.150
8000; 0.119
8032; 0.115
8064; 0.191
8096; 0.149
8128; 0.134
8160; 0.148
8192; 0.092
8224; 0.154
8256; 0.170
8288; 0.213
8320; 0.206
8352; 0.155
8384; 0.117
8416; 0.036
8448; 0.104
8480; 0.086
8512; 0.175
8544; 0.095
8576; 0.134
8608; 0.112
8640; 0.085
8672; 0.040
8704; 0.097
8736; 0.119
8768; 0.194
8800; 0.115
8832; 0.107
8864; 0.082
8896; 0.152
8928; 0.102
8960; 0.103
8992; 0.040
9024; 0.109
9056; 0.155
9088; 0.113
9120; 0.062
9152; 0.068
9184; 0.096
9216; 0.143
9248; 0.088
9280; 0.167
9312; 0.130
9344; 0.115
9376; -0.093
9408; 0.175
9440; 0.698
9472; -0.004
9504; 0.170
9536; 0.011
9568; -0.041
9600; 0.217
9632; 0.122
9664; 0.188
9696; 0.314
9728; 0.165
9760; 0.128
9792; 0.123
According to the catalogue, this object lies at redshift 0.265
